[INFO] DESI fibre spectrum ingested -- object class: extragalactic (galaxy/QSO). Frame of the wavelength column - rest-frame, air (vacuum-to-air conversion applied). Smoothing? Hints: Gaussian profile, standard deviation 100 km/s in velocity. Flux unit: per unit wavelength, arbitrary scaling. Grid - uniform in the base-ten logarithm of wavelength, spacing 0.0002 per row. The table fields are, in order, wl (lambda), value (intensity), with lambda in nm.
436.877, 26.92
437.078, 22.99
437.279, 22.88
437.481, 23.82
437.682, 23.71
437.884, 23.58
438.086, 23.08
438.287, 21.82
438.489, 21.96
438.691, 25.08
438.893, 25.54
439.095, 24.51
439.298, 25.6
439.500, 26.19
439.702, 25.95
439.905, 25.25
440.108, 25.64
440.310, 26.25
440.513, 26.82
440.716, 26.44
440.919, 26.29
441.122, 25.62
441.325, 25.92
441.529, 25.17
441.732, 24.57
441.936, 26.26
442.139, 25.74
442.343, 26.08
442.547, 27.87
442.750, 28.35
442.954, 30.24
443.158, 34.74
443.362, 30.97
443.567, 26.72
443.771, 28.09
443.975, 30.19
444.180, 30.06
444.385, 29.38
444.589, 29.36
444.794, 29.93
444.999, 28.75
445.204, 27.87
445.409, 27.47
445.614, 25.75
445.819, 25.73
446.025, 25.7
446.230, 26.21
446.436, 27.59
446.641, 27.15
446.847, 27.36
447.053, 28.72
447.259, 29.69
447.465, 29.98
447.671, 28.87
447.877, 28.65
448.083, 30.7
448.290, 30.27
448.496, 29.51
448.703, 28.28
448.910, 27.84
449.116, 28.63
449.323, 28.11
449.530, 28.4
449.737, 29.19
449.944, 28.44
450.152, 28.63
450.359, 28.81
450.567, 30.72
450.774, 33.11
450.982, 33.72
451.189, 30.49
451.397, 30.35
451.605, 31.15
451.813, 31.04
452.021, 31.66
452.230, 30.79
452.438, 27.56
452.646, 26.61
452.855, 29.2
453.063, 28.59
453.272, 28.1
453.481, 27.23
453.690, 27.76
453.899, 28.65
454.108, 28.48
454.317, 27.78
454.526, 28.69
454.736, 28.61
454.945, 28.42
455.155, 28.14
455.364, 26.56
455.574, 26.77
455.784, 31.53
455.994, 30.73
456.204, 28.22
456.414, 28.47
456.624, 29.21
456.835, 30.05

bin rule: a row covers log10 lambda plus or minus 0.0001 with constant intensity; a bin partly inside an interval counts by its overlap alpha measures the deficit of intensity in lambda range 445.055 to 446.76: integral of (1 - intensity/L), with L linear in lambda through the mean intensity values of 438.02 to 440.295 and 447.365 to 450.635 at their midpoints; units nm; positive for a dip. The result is 0.057 nm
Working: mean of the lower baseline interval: 24.7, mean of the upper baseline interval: 29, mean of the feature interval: 26.7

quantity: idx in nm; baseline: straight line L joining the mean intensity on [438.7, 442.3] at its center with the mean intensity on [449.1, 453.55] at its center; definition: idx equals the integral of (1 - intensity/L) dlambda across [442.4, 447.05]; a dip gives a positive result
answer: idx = -0.204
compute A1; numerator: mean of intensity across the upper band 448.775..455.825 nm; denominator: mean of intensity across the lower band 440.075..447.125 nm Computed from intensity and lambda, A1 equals 1.05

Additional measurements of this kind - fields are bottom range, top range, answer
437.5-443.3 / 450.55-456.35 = 1.13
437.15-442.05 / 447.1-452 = 1.20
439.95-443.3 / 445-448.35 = 1.04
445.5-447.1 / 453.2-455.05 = 1.06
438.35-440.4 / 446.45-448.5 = 1.15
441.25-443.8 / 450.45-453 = 1.10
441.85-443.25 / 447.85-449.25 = 1.02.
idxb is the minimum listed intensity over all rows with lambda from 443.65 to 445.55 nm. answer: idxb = 27.47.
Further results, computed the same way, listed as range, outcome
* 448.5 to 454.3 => 26.61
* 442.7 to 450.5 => 25.7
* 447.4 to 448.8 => 28.28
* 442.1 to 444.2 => 25.74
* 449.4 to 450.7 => 28.4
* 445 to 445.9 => 25.73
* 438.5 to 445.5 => 24.51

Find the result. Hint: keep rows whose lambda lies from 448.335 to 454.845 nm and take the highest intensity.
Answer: 33.72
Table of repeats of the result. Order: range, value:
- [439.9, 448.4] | 34.74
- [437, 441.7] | 26.82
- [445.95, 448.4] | 30.7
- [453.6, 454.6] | 28.69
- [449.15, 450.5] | 29.19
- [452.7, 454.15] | 29.2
